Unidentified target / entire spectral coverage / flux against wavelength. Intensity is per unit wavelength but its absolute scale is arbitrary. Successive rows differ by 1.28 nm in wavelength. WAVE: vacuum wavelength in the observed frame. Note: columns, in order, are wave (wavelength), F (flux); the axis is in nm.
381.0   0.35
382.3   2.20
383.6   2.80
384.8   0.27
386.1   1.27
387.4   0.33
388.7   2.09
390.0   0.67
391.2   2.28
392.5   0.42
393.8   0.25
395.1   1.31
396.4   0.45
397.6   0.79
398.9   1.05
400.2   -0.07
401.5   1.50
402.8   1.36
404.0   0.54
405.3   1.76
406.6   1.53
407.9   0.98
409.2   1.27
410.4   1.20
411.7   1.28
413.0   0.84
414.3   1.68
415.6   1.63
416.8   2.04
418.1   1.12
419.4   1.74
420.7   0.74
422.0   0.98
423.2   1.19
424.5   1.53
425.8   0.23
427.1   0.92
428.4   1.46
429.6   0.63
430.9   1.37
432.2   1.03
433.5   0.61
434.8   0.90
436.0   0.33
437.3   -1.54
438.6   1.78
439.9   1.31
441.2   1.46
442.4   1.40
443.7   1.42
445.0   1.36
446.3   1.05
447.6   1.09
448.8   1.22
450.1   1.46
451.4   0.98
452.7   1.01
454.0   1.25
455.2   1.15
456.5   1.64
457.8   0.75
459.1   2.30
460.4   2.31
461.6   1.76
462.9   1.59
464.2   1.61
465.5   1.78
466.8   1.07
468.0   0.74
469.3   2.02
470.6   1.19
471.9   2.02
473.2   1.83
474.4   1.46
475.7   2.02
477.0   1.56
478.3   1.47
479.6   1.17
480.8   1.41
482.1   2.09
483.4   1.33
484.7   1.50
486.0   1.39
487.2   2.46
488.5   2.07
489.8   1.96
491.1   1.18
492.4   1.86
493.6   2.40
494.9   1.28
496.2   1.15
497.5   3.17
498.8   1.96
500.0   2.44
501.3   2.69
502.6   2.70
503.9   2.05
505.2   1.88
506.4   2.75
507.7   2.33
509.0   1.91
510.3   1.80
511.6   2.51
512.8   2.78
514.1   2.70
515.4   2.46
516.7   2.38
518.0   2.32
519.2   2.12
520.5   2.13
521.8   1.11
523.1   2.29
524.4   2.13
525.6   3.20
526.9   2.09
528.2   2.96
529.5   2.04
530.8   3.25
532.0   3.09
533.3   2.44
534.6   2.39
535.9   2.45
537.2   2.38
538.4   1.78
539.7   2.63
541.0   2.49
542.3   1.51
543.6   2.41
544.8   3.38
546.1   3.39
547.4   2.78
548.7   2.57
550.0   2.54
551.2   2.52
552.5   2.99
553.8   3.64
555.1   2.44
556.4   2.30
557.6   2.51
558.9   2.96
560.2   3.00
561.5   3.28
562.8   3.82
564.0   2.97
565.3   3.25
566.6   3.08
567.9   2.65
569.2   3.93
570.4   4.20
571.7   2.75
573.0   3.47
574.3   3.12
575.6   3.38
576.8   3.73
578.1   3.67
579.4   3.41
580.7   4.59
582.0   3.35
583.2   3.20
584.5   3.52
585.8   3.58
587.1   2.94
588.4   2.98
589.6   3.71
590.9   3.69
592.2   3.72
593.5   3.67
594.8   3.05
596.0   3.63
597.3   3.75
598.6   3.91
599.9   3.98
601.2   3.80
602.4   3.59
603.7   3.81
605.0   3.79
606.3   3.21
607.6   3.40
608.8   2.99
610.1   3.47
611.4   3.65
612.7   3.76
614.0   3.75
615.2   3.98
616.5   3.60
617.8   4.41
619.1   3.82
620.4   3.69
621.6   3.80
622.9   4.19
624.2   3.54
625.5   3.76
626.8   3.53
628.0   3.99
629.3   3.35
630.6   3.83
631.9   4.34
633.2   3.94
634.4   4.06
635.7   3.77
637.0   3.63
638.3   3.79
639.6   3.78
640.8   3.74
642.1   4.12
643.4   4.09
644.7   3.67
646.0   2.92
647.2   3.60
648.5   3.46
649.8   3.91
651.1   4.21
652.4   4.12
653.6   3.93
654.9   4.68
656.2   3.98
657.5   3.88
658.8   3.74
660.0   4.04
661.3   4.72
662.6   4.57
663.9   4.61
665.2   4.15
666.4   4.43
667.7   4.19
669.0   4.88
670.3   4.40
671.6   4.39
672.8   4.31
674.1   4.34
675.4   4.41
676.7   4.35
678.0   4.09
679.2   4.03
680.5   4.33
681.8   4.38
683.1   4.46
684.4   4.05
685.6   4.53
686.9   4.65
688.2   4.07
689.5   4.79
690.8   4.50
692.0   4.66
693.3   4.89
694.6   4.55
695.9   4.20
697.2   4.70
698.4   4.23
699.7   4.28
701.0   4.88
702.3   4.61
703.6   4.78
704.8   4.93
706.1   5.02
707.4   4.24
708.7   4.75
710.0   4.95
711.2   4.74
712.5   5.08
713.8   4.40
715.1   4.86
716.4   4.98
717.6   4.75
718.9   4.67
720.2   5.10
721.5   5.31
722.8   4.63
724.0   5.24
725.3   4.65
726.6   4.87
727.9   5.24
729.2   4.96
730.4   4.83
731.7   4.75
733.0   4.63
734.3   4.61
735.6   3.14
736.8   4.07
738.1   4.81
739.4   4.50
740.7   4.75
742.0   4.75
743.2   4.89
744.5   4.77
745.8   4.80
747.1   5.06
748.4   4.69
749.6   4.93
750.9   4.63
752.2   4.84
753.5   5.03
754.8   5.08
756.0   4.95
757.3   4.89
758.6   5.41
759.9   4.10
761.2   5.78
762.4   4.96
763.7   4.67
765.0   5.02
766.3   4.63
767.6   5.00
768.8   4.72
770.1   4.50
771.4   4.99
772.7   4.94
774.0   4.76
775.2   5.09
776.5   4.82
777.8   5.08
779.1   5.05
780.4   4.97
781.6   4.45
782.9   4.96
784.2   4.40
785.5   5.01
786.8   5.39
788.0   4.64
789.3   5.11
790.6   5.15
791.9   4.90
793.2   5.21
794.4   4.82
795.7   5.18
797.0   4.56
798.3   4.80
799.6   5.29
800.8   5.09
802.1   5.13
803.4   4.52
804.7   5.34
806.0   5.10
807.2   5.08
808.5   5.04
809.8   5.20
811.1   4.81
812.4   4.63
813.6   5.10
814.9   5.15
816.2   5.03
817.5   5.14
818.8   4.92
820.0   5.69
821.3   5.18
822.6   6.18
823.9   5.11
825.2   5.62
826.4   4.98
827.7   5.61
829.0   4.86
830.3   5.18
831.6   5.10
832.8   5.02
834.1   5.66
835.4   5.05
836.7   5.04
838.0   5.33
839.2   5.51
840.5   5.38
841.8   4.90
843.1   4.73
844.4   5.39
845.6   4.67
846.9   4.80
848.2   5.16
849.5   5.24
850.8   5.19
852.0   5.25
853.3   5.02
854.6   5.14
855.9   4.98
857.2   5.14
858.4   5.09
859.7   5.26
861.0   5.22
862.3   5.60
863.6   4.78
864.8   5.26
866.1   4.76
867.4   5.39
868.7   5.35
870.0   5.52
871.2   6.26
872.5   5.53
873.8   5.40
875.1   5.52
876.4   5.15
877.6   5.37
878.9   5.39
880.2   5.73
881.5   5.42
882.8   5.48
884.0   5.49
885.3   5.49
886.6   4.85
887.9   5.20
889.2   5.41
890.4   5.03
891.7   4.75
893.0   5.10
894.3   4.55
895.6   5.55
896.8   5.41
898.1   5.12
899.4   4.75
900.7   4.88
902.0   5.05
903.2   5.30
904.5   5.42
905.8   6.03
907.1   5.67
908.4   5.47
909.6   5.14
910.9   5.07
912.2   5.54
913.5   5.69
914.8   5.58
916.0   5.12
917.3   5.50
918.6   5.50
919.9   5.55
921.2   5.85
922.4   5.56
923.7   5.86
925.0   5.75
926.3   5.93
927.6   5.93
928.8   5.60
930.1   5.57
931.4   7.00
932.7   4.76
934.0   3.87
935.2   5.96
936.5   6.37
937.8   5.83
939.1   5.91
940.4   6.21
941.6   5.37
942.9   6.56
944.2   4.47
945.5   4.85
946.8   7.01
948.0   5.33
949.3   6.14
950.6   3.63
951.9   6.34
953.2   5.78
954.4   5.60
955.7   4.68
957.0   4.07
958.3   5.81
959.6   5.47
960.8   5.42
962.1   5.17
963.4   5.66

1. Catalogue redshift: 0.249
